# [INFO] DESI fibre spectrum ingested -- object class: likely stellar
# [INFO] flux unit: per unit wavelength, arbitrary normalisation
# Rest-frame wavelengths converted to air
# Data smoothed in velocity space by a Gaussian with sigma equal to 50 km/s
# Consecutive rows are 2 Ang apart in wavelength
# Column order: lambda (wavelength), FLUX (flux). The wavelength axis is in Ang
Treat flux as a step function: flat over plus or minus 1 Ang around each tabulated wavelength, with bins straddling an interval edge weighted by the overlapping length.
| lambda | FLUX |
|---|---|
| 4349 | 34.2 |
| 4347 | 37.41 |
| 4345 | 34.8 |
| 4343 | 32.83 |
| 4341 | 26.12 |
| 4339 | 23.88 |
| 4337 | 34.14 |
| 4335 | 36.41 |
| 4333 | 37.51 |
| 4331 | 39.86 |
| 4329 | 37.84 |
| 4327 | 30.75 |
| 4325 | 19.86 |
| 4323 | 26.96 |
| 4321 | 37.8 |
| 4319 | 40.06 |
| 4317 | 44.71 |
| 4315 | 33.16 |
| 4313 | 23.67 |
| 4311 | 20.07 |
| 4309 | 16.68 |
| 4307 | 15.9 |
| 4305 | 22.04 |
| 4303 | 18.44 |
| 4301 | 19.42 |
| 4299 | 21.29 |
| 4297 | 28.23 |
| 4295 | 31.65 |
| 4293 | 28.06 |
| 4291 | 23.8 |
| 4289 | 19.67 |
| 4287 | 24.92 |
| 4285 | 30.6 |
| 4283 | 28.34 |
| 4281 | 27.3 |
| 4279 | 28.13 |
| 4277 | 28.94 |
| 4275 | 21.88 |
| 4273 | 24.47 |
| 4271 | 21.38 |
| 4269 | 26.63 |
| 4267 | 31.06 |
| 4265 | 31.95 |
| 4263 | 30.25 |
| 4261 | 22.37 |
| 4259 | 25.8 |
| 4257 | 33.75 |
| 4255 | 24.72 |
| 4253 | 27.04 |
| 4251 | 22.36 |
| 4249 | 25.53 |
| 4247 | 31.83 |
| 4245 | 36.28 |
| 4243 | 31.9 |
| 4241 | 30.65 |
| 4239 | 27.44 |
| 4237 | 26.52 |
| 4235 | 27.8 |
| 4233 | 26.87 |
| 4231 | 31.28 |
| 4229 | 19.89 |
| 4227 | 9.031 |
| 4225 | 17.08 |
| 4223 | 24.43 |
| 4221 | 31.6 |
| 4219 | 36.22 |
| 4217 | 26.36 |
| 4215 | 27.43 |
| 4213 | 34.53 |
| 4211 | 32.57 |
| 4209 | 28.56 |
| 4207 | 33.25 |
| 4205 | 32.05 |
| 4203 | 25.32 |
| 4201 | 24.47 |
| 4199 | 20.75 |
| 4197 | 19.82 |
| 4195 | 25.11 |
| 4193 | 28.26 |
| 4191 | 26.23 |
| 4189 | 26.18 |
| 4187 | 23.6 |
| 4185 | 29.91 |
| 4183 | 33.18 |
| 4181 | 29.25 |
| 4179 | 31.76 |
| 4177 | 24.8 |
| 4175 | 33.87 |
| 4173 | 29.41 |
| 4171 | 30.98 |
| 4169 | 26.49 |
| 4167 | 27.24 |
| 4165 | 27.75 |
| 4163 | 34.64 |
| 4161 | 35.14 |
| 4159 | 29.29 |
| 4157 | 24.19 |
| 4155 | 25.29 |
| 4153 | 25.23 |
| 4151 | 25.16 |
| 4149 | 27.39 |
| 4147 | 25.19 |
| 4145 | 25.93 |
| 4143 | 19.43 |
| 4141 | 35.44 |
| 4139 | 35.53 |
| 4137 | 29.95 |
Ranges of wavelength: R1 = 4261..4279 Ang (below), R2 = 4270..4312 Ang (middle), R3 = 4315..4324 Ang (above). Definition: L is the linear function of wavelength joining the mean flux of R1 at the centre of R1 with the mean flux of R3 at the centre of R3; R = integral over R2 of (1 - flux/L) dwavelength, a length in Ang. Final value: 9.4 Ang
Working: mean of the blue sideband 26.9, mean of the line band 23.9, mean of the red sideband 36.9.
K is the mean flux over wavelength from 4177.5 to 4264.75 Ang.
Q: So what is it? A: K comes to 27.4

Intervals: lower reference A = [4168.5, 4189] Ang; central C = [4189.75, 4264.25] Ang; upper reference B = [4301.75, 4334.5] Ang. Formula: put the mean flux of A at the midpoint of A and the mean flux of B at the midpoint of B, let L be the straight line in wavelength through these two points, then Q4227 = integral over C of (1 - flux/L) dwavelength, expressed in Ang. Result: 5.1 Ang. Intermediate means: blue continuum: 29.2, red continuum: 29.1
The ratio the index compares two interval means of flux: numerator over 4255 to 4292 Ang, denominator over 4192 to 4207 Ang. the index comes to 1.0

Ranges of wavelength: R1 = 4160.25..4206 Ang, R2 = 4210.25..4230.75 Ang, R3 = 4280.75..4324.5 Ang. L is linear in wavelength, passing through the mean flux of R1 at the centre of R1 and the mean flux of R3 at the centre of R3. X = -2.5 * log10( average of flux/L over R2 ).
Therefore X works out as 0.06 mag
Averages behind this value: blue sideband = 28.1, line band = 26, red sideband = 26.4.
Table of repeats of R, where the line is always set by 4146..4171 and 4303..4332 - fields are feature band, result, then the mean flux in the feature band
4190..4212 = 0.94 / 26.9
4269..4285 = 1.39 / 26.1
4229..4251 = -0.35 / 28.8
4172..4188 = -0.83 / 29.5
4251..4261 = 0.61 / 26.7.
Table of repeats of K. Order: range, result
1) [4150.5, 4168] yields 28.3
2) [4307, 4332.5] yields 30.5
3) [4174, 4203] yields 26.9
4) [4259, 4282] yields 26.7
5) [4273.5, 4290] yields 26.2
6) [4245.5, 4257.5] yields 27.6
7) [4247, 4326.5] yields 26.5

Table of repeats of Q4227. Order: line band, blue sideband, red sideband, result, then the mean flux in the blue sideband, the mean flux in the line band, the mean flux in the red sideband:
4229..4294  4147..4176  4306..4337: 5.7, 28.6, 27.4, 30.9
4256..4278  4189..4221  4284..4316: -1.7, 28.1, 27.1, 23.6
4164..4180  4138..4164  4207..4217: 0.0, 28.3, 29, 30.6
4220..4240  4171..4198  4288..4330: 2.4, 27.9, 24.2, 26.7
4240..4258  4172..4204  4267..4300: -2.0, 27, 29.3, 26.1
